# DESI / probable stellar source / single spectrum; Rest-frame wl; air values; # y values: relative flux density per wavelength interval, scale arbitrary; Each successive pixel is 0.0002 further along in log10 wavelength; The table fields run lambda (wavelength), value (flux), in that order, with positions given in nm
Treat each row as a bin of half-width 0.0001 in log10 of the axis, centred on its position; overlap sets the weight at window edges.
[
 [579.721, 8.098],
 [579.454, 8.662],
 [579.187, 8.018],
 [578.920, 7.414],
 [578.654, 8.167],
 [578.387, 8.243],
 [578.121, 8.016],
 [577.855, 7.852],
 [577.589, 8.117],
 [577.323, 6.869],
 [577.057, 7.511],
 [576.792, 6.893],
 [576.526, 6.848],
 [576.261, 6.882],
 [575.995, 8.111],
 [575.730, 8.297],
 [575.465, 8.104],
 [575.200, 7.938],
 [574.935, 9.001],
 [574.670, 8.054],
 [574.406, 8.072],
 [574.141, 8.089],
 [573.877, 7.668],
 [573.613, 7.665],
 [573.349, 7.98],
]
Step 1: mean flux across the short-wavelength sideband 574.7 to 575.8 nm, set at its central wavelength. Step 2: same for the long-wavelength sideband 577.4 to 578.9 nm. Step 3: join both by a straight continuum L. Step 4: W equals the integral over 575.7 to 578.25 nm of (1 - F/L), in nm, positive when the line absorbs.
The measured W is 0.191 nm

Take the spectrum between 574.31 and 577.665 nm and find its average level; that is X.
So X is 7.74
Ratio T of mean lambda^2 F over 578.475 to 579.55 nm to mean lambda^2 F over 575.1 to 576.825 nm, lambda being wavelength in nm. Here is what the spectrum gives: 1.1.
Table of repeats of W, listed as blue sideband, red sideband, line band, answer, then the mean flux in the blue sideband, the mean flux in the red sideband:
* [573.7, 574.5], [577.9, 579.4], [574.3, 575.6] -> -0.05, 7.92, 8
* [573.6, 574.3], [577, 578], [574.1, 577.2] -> -0.03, 7.84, 7.6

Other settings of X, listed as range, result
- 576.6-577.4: 7.09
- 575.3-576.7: 7.63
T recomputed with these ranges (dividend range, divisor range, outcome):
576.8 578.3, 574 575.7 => 0.94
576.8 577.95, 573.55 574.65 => 0.96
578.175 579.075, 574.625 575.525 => 0.97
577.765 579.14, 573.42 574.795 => 1.02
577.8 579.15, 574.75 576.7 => 1.02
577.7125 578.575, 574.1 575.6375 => 0.99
